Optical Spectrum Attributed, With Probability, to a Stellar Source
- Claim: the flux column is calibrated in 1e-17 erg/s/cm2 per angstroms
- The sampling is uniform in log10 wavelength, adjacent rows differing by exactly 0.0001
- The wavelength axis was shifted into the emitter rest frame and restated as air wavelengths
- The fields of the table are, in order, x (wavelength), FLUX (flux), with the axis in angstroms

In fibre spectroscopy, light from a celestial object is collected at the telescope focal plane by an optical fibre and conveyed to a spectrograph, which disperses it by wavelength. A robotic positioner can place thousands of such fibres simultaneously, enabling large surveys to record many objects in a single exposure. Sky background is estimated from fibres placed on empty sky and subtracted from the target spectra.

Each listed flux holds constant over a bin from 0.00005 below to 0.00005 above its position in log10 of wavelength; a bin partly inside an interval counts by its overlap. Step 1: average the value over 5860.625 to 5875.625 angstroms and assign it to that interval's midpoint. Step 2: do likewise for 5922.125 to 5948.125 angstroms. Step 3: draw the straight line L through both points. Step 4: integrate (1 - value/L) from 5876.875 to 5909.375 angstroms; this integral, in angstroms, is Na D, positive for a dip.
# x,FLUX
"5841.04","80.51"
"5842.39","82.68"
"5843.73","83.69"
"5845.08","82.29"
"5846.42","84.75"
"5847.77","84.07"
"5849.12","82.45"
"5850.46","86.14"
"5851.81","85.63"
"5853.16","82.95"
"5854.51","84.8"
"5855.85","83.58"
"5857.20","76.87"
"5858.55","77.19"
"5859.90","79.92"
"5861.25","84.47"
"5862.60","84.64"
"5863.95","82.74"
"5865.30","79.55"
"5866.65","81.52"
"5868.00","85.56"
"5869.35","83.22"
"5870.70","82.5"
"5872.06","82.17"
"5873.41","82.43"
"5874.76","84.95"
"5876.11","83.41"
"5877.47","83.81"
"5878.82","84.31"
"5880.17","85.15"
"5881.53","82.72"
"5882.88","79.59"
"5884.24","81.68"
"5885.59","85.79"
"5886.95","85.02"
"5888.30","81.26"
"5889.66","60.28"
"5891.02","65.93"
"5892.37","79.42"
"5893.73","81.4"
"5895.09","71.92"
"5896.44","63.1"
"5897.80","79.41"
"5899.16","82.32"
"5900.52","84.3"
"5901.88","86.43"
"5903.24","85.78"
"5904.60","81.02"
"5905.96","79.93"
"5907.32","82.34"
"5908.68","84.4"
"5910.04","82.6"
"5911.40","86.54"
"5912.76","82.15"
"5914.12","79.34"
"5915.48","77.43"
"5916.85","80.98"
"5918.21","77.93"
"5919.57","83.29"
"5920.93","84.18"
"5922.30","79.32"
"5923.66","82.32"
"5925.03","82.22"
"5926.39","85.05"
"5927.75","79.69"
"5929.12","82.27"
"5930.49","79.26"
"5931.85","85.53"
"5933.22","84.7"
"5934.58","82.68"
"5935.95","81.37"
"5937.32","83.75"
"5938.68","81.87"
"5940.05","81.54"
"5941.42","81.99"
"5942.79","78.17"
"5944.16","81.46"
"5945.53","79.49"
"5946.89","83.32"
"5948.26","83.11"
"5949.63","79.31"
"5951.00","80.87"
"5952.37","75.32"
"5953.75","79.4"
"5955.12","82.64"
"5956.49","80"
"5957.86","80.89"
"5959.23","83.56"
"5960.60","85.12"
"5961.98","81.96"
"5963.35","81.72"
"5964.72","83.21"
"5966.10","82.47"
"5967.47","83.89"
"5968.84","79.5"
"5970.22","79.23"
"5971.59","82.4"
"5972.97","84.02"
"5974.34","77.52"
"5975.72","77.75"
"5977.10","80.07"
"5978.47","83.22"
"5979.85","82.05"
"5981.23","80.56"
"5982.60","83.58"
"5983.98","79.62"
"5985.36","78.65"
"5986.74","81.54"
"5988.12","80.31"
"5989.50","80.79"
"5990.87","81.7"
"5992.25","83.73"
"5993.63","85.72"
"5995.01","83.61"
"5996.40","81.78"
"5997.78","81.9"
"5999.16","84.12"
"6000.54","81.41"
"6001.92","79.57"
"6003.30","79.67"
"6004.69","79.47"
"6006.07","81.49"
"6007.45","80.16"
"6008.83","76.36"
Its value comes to 1.1 angstroms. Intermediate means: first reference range 83.1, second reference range 82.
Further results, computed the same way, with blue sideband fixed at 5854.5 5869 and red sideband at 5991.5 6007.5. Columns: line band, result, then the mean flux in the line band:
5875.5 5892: 0.40 angstroms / 79.9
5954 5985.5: 0.17 angstroms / 81.5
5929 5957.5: 0.20 angstroms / 81.3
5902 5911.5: -0.16 angstroms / 83.2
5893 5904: 0.34 angstroms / 79.3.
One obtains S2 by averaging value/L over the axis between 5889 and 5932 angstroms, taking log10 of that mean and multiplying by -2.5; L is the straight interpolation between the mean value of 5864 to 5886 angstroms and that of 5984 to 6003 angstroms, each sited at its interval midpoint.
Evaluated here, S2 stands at 0.04 mag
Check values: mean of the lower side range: 83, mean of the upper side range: 81.8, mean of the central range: 79.9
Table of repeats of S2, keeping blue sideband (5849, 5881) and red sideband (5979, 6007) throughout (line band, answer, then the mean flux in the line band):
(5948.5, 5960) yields 0.021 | 80.4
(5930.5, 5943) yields -0.003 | 82.4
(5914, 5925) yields 0.022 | 80.7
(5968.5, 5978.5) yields 0.020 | 80.3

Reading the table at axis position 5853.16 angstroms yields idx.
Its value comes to 82.95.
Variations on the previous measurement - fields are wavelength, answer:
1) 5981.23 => 80.56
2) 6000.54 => 81.41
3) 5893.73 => 81.4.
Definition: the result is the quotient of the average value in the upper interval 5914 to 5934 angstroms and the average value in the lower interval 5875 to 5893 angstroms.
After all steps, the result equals 1.02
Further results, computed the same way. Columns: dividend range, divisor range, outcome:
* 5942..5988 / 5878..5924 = 1.01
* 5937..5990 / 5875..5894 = 1.01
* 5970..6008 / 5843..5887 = 0.98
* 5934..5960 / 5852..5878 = 0.98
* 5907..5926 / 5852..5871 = 1.00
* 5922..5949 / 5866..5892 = 1.01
